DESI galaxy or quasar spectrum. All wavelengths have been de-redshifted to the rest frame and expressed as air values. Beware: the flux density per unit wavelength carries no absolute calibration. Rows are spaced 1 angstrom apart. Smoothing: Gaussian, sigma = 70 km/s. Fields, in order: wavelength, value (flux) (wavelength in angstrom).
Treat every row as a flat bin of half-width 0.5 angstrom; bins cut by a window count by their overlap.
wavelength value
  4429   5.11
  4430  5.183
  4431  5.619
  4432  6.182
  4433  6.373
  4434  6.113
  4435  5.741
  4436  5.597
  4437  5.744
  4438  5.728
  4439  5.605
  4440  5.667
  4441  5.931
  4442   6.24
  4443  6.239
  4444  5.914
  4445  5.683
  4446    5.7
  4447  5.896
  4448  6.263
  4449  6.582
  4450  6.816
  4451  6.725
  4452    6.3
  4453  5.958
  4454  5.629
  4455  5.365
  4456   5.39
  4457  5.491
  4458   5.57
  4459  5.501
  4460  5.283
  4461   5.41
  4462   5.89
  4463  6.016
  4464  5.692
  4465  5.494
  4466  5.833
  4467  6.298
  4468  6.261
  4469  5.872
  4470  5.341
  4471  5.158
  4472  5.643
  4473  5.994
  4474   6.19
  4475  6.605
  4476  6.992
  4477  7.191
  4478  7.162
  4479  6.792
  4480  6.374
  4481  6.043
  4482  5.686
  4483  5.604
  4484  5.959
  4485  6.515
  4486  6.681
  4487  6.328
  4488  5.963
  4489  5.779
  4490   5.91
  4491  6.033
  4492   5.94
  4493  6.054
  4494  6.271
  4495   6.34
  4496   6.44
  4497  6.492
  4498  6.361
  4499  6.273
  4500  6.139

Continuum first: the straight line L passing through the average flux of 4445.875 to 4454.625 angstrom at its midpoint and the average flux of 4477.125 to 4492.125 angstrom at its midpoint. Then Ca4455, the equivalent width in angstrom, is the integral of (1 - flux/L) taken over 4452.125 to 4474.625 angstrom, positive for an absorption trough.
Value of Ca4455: 1.8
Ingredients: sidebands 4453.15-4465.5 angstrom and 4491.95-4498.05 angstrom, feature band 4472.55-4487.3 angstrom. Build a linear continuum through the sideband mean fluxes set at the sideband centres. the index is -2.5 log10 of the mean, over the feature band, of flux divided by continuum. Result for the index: -0.07 mag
